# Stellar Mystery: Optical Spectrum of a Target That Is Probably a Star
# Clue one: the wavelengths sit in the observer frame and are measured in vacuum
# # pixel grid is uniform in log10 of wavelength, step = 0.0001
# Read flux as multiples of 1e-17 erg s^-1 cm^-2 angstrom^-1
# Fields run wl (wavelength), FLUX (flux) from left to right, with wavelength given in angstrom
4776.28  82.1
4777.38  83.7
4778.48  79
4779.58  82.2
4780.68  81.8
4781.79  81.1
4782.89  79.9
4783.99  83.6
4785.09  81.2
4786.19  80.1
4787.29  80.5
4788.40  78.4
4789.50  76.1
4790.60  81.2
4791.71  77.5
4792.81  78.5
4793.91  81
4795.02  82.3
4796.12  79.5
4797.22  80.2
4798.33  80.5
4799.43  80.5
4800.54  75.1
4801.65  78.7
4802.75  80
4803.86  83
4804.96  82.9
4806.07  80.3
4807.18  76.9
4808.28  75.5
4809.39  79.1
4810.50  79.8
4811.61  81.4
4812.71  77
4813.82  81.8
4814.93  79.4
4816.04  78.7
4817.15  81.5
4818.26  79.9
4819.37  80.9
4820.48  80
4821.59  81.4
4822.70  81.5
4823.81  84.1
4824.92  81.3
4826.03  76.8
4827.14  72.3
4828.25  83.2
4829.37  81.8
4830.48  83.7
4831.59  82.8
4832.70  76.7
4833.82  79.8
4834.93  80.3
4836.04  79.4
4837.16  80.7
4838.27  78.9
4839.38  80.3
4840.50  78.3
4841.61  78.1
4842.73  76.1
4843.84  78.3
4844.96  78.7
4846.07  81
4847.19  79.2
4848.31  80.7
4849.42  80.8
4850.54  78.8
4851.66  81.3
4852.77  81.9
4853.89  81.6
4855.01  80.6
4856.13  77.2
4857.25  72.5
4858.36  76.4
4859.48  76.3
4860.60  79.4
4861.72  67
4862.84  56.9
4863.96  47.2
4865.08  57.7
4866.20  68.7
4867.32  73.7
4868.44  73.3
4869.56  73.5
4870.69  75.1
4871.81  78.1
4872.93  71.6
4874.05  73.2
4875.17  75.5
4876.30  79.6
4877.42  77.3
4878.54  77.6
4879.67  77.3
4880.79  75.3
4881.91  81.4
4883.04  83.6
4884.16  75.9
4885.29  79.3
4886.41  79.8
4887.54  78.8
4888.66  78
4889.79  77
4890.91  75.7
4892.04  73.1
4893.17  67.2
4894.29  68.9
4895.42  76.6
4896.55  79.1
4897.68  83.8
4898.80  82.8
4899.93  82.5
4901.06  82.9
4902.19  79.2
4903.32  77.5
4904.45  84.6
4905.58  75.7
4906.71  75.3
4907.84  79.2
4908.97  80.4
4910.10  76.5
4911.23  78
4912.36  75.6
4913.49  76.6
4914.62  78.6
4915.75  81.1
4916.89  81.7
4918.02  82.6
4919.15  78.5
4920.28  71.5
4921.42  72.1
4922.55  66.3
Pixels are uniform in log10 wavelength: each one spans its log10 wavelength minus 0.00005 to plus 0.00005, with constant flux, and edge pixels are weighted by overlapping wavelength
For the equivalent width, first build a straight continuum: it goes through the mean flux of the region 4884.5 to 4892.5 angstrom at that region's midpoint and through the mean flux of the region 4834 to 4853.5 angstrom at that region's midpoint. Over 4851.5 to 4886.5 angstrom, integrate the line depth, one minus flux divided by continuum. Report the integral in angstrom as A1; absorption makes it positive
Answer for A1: 1.8 angstrom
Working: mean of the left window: 79.6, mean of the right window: 77.4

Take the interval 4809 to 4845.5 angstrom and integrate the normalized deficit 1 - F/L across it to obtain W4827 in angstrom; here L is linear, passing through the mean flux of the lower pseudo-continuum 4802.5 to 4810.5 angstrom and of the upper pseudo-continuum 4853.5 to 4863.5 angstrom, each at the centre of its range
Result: -1.2 angstrom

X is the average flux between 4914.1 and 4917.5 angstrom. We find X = 80.4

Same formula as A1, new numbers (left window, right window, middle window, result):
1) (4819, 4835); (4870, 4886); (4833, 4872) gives 1.6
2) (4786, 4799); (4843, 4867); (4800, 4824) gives -0.6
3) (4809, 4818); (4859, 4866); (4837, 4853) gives -2.2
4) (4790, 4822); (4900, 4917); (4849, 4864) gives 0.8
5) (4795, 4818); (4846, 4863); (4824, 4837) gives -0.2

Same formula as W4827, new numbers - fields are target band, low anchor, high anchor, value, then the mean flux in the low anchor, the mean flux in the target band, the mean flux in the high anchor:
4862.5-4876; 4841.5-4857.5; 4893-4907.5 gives 1.68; 79.2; 69.1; 78.5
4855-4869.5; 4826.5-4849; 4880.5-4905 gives 1.75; 79.5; 69.5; 78.3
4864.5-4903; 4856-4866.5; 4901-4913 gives -1.78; 67.6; 76.3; 78.4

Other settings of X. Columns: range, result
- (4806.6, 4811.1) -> 77.8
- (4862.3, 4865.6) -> 53.9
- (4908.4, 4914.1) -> 77.5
